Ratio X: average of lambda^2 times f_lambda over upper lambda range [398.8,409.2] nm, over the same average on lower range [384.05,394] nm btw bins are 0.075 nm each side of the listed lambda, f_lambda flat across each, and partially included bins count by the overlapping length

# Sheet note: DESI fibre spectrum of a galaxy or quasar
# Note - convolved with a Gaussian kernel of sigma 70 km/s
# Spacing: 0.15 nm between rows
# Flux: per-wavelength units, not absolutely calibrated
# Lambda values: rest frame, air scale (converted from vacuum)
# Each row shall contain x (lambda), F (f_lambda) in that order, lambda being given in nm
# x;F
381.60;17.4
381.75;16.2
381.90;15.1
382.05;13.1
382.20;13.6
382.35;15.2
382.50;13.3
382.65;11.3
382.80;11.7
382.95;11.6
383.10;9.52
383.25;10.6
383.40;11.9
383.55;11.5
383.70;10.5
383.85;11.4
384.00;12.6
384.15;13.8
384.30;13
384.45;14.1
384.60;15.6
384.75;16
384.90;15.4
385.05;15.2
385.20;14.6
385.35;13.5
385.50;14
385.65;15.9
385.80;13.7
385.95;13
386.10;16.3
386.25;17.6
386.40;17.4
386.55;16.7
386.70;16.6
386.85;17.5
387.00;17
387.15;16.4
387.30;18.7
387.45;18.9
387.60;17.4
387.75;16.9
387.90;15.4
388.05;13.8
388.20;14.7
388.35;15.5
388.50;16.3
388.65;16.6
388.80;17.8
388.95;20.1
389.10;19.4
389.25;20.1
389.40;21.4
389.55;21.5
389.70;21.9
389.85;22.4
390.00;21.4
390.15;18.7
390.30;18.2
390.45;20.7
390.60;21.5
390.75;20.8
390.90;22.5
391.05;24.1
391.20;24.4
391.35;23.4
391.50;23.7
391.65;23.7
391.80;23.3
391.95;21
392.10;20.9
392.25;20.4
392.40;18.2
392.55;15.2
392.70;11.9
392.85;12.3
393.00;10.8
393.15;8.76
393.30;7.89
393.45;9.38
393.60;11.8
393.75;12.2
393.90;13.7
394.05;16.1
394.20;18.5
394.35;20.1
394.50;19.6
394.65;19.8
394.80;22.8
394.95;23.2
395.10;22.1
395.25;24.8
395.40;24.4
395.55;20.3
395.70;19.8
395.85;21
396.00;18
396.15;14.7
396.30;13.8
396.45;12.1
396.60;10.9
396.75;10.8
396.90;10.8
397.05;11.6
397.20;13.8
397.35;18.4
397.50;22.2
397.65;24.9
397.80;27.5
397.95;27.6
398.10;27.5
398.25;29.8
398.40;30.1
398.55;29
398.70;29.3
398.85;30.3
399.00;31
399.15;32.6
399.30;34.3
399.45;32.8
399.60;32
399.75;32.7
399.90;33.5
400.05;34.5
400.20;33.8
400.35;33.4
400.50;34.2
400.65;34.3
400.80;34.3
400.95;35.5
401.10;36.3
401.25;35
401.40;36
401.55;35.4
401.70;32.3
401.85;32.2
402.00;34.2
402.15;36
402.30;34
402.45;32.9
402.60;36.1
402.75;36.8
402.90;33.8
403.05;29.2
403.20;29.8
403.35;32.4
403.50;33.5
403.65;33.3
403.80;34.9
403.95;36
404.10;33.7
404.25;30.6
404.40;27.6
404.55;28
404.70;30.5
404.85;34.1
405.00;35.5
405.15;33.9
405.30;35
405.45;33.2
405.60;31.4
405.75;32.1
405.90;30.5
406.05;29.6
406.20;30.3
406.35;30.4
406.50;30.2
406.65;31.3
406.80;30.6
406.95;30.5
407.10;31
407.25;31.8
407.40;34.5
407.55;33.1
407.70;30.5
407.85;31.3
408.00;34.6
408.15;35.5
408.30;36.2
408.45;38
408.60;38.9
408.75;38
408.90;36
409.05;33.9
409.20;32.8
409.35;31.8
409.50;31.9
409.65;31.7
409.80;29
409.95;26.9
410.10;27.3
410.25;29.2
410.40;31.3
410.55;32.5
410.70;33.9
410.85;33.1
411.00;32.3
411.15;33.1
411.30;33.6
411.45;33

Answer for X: 2.1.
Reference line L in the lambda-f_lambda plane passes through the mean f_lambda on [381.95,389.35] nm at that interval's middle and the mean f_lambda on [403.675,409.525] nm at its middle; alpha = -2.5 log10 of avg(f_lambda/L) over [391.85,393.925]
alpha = 0.44 mag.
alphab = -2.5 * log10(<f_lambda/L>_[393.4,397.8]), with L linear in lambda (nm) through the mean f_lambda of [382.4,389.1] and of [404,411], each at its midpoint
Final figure 0.282 mag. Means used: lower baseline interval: 14.9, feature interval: 17.5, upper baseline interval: 32.3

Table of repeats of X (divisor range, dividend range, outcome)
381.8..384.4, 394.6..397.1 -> 1.53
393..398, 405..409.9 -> 2.02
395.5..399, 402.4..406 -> 1.62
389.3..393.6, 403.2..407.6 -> 1.83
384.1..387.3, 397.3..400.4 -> 2.07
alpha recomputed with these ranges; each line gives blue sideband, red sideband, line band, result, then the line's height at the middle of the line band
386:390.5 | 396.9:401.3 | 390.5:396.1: 0.232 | 23.3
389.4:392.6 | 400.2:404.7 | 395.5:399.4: 0.276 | 28.2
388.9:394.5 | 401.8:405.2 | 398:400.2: -0.141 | 27.6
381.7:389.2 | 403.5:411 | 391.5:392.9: 0.073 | 20.3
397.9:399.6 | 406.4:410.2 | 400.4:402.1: -0.115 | 31.1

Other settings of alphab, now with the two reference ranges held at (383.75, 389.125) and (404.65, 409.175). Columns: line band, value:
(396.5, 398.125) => 0.340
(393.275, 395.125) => 0.314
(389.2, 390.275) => -0.133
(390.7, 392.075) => -0.153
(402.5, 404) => -0.121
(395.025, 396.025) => 0.085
